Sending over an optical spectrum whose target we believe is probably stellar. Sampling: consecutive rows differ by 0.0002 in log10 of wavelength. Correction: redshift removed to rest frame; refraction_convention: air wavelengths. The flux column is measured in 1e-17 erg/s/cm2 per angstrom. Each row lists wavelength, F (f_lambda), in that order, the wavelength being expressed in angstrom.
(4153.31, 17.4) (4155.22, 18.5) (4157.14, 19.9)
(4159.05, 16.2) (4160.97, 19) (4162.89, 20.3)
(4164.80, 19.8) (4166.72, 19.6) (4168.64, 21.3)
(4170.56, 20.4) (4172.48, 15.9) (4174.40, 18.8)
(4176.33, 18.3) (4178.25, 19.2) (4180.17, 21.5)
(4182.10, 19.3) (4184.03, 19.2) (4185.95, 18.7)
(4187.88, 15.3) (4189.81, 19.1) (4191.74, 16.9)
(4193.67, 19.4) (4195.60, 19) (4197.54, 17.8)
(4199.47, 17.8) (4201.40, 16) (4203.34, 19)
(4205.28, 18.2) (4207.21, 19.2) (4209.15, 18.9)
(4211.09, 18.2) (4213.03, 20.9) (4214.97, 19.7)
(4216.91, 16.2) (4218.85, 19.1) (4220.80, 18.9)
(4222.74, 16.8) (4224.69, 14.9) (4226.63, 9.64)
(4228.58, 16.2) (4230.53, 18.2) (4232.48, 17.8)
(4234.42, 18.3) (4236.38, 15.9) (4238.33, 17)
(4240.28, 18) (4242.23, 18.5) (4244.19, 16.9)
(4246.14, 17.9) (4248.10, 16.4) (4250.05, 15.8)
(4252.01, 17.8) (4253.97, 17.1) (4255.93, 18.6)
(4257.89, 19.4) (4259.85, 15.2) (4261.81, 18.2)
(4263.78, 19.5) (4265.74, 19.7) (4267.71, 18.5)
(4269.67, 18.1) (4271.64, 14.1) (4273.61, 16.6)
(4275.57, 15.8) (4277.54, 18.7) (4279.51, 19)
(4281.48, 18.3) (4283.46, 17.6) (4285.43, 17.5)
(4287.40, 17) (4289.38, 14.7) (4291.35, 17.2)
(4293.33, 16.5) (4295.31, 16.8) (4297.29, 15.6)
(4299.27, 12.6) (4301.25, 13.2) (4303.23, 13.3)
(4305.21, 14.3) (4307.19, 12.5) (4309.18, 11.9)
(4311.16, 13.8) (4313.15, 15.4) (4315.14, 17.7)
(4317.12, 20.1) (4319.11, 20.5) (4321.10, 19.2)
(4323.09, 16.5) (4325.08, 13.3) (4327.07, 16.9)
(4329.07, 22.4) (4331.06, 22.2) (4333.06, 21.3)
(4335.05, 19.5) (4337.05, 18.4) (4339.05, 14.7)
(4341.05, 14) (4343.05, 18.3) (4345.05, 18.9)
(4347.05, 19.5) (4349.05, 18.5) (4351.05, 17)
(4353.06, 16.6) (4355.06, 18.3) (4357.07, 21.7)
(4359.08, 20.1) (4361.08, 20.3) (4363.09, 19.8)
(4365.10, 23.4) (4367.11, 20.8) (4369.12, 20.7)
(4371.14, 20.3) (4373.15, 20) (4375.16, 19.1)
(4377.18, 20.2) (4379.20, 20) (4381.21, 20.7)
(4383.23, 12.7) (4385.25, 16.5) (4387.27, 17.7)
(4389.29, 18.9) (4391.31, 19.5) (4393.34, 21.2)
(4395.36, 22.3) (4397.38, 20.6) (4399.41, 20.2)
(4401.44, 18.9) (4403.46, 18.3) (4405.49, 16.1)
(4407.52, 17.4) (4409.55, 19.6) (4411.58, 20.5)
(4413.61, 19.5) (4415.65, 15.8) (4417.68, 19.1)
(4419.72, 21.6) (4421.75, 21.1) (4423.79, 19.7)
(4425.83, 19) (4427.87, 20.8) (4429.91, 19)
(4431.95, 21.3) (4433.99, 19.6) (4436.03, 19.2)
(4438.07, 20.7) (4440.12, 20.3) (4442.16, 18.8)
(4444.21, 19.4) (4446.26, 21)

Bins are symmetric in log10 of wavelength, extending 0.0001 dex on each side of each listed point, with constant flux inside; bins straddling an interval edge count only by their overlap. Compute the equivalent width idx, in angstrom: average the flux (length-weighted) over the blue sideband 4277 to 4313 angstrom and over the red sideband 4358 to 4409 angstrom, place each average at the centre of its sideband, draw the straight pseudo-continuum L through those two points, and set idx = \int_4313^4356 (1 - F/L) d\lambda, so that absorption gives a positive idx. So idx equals -2.4 angstrom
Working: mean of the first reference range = 15.5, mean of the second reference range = 19.4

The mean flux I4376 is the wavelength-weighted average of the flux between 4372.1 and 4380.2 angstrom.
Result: 19.8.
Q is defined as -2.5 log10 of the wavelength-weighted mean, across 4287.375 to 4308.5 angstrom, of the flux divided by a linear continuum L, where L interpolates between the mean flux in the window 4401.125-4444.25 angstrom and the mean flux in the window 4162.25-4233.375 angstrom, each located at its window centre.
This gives 0.26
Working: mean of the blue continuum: 18.2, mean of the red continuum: 19.4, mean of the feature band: 14.7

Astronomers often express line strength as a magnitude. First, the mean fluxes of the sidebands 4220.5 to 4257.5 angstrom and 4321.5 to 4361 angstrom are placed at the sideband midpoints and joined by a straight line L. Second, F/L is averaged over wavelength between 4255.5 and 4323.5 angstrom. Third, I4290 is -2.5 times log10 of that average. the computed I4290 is 0.06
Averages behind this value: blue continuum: 16.9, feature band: 16.7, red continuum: 18.4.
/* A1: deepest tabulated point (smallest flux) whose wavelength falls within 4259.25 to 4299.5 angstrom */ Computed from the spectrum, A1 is 12.6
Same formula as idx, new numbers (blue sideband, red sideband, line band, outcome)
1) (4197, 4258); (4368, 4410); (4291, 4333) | 4.5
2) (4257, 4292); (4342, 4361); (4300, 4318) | 3.5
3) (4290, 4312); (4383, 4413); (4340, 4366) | -3.3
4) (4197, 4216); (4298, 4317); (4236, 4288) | -4.6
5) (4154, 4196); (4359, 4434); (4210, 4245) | 3.2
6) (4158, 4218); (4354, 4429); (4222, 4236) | 2.1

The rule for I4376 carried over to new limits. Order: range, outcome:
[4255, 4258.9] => 19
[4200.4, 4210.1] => 18.3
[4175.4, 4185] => 19.5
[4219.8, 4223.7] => 17.8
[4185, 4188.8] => 17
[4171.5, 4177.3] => 17.7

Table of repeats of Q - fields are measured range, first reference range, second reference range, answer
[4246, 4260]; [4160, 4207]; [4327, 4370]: 0.097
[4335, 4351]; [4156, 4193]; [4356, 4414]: 0.108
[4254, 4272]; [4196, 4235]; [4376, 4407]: -0.004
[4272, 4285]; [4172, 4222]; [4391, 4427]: 0.082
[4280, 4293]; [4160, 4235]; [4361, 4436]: 0.104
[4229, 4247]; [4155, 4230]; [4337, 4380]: 0.057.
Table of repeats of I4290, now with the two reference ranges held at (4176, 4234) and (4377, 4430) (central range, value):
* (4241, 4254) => 0.06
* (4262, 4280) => 0.04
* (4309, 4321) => 0.09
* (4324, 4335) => -0.03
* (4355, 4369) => -0.10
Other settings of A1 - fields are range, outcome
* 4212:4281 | 9.64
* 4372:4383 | 19.1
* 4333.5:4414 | 12.7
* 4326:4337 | 16.9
